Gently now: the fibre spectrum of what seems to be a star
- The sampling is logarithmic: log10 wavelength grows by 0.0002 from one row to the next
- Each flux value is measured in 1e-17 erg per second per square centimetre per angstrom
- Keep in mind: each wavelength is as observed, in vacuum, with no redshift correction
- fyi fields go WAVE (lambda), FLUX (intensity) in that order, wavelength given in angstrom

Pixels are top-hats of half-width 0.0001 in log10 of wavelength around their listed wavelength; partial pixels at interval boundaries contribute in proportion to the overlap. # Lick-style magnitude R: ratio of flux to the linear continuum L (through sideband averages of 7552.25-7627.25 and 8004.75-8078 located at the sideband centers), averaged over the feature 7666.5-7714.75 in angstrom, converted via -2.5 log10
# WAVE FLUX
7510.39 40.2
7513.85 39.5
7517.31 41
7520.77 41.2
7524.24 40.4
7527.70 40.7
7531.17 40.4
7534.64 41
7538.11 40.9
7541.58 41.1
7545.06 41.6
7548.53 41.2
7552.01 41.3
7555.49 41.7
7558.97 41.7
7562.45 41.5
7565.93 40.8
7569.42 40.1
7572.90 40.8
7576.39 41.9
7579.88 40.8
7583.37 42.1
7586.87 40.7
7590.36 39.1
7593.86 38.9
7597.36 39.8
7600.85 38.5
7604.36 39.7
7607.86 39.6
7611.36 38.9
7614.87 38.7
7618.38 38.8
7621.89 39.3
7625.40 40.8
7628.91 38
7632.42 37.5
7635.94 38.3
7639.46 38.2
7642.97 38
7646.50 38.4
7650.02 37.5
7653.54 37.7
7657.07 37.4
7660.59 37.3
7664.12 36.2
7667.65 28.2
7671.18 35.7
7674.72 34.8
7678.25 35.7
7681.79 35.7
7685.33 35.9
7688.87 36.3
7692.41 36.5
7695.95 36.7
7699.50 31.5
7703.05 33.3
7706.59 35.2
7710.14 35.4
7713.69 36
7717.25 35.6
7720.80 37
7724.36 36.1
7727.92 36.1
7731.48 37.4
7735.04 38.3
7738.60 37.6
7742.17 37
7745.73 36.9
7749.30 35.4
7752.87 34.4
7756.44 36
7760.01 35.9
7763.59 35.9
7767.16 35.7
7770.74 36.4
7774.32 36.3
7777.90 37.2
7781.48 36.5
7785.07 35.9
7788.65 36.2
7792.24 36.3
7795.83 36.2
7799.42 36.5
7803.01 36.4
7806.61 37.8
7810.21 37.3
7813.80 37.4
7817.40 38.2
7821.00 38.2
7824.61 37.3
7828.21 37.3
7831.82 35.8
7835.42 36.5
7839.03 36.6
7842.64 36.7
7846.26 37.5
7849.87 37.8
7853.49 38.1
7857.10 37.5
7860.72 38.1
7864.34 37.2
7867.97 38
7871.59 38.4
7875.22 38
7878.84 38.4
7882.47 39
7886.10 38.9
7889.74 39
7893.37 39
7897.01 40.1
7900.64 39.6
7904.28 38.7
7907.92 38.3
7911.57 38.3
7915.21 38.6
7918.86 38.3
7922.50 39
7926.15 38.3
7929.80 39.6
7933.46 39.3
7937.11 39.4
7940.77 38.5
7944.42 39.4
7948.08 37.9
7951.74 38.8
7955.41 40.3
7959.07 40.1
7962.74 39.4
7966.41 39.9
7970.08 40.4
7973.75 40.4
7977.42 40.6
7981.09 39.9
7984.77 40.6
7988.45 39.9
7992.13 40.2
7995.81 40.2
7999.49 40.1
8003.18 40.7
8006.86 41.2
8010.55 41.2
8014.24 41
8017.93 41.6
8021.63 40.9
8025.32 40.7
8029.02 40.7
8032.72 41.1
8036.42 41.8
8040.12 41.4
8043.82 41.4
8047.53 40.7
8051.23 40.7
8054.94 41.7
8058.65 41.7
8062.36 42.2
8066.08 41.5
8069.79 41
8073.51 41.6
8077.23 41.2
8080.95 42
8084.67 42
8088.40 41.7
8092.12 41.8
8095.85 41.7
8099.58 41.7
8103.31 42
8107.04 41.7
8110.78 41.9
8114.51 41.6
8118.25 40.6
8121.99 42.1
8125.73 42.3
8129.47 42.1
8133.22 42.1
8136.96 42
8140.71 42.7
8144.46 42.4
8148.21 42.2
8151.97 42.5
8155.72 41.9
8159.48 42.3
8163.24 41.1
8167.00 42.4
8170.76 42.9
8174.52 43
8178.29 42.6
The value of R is 0.16 mag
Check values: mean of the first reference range 40.2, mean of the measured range 34.8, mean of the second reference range 41.3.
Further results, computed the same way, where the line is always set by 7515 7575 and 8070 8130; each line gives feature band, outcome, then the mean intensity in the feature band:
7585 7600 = 0.040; 39.6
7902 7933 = 0.076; 38.7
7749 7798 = 0.148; 36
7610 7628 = 0.051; 39.2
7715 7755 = 0.133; 36.5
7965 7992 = 0.035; 40.2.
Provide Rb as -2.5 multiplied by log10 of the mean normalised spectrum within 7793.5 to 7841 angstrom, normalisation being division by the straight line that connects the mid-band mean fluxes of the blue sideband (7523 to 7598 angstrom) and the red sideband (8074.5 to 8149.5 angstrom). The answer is 0.12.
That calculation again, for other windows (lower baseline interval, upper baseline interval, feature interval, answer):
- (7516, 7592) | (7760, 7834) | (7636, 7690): 0.08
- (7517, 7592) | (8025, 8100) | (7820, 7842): 0.12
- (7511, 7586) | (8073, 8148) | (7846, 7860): 0.10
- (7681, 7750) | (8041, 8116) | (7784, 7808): 0.02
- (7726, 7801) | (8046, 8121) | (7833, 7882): 0.01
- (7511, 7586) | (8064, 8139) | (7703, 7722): 0.16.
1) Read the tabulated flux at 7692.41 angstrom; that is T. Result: 36.5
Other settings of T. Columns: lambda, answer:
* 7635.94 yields 38.3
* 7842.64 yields 36.7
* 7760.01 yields 35.9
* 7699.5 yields 31.5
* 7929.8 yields 39.6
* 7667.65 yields 28.2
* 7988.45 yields 39.9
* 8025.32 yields 40.7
